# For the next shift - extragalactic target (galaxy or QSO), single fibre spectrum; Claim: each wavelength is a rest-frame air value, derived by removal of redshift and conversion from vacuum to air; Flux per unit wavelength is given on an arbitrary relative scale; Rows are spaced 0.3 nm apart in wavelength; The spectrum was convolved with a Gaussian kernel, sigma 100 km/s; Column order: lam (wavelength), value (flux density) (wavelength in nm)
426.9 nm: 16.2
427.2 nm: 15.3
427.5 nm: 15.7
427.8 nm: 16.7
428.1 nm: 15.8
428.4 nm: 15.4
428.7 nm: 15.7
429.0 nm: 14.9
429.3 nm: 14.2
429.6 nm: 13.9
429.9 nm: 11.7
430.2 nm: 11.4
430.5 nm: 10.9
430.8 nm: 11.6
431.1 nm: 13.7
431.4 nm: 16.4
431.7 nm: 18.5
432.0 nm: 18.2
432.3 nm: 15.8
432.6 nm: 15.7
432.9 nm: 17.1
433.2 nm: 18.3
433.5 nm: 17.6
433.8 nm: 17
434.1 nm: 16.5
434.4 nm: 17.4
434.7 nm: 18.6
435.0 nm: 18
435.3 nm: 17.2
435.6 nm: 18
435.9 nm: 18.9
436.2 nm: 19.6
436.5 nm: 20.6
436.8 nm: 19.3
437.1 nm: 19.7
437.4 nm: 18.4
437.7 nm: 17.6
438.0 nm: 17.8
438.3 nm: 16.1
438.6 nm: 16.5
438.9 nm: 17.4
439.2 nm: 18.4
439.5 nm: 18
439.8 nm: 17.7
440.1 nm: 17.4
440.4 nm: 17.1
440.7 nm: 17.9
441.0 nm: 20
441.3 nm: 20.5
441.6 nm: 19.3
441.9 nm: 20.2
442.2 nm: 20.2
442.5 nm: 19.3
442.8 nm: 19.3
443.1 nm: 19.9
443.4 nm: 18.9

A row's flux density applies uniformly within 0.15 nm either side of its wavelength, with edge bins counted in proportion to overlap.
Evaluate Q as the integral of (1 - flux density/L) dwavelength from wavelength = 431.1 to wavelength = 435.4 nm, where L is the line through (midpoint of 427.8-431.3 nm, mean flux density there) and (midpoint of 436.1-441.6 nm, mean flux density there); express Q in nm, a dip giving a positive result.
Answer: -0.45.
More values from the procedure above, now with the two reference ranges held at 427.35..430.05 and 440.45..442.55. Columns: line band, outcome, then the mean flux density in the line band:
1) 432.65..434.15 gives -0.06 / 17.2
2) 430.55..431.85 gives 0.09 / 14.7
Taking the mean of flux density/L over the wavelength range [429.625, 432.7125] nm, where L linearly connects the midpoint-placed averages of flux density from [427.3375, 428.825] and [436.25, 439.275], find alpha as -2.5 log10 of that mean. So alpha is 0.16 mag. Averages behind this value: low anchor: 15.9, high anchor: 18.2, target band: 14.4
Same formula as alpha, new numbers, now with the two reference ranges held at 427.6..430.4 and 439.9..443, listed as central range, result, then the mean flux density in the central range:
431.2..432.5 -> -0.11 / 17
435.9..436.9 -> -0.15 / 19.7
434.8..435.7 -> -0.06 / 17.8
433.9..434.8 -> -0.06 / 17.4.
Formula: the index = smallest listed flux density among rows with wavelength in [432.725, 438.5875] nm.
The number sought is 16.1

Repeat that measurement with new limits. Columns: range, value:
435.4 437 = 18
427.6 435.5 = 10.9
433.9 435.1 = 16.5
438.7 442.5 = 17.1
